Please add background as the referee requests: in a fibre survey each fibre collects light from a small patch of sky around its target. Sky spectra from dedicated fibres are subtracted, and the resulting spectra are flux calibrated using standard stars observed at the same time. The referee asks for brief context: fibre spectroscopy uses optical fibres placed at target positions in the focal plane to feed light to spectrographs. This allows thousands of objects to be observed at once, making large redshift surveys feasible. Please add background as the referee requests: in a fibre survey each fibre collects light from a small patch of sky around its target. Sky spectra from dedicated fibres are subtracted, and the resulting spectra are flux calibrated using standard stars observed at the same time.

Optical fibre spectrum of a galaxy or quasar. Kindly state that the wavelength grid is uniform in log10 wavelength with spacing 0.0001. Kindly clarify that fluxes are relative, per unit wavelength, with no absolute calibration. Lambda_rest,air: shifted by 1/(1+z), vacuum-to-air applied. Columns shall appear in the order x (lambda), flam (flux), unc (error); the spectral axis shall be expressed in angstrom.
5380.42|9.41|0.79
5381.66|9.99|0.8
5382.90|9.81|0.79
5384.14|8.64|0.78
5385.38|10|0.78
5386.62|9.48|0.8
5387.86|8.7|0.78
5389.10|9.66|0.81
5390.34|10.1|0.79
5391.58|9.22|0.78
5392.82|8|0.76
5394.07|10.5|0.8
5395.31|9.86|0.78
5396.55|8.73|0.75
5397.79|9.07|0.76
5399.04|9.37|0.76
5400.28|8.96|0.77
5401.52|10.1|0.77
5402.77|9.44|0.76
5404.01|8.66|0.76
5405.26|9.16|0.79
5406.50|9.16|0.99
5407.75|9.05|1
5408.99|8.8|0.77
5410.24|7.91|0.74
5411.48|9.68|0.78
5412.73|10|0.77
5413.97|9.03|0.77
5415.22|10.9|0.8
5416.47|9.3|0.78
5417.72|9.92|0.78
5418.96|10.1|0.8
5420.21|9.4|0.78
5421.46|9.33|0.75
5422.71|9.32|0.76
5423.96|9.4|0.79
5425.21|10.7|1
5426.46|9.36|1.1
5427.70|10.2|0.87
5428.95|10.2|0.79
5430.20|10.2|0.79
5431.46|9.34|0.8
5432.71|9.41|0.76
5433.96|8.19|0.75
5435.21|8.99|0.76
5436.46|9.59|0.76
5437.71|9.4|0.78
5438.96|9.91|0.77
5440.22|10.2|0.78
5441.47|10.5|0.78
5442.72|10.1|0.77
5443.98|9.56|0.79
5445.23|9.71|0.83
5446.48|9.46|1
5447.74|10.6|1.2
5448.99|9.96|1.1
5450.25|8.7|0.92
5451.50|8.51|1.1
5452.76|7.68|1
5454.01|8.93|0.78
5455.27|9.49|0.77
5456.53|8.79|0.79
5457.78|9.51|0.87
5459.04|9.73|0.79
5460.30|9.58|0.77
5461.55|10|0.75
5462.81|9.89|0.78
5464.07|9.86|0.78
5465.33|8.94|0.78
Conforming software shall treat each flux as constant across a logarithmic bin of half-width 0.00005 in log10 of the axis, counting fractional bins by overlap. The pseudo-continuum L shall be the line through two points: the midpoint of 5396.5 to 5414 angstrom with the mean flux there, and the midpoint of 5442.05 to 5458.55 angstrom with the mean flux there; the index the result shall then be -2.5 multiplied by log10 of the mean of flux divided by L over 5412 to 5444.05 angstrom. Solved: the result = -0.055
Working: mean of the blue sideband 9.16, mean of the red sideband 9.31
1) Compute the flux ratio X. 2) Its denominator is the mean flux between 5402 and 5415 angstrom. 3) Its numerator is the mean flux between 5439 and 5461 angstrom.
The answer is 1.04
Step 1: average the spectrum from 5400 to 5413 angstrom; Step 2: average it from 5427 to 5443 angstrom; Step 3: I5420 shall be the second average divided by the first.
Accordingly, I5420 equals 1.06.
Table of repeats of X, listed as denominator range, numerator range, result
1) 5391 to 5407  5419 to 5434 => 1.04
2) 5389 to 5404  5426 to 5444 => 1.03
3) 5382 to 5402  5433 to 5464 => 1.01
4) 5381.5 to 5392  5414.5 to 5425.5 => 1.03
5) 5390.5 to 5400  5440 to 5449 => 1.08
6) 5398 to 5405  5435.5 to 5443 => 1.07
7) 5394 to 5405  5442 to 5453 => 1.01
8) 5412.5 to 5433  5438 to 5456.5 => 0.97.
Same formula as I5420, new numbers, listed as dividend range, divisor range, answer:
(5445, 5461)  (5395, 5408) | 1.01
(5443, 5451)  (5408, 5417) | 1.03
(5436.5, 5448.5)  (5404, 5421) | 1.06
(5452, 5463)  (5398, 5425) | 0.99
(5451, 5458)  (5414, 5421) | 0.89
